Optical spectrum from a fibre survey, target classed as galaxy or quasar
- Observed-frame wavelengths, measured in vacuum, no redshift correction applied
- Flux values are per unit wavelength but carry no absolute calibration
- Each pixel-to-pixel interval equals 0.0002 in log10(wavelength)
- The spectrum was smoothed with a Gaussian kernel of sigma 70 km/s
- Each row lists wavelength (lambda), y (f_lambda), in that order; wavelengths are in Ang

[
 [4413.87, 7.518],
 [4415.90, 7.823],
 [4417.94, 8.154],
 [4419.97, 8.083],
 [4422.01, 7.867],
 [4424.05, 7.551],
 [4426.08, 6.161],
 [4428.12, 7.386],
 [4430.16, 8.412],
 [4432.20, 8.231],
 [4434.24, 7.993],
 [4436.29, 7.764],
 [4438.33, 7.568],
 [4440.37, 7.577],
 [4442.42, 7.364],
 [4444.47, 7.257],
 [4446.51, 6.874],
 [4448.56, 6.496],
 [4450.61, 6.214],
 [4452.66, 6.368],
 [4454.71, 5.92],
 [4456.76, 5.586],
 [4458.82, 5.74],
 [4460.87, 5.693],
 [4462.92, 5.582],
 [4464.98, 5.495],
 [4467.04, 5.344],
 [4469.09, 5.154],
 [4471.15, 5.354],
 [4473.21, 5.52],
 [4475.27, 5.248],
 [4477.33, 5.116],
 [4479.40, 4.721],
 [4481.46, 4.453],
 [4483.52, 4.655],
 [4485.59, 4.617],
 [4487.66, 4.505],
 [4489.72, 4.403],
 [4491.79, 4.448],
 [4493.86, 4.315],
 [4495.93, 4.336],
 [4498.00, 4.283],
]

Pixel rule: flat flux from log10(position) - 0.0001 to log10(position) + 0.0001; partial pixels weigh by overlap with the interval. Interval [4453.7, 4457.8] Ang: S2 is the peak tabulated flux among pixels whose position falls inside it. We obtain 5.92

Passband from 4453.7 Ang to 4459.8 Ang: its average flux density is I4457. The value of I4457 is 5.74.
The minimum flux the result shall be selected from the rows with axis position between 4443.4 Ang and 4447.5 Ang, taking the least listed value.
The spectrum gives 6.874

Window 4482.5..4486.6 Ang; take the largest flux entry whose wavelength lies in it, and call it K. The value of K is 4.655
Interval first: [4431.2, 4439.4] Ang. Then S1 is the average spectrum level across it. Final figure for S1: 7.89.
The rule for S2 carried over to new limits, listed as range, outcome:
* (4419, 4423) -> 8.083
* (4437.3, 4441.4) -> 7.577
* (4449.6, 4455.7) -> 6.368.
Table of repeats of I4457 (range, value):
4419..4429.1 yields 7.41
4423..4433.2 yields 7.55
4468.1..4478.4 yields 5.27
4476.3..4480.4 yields 4.91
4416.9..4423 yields 8.03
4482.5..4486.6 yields 4.63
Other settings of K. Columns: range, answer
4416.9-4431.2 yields 8.412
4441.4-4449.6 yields 7.364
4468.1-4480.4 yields 5.52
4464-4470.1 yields 5.495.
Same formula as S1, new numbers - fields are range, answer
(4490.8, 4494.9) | 4.38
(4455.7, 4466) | 5.62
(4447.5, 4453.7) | 6.36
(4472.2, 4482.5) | 5.01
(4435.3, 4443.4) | 7.57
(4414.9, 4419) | 7.99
